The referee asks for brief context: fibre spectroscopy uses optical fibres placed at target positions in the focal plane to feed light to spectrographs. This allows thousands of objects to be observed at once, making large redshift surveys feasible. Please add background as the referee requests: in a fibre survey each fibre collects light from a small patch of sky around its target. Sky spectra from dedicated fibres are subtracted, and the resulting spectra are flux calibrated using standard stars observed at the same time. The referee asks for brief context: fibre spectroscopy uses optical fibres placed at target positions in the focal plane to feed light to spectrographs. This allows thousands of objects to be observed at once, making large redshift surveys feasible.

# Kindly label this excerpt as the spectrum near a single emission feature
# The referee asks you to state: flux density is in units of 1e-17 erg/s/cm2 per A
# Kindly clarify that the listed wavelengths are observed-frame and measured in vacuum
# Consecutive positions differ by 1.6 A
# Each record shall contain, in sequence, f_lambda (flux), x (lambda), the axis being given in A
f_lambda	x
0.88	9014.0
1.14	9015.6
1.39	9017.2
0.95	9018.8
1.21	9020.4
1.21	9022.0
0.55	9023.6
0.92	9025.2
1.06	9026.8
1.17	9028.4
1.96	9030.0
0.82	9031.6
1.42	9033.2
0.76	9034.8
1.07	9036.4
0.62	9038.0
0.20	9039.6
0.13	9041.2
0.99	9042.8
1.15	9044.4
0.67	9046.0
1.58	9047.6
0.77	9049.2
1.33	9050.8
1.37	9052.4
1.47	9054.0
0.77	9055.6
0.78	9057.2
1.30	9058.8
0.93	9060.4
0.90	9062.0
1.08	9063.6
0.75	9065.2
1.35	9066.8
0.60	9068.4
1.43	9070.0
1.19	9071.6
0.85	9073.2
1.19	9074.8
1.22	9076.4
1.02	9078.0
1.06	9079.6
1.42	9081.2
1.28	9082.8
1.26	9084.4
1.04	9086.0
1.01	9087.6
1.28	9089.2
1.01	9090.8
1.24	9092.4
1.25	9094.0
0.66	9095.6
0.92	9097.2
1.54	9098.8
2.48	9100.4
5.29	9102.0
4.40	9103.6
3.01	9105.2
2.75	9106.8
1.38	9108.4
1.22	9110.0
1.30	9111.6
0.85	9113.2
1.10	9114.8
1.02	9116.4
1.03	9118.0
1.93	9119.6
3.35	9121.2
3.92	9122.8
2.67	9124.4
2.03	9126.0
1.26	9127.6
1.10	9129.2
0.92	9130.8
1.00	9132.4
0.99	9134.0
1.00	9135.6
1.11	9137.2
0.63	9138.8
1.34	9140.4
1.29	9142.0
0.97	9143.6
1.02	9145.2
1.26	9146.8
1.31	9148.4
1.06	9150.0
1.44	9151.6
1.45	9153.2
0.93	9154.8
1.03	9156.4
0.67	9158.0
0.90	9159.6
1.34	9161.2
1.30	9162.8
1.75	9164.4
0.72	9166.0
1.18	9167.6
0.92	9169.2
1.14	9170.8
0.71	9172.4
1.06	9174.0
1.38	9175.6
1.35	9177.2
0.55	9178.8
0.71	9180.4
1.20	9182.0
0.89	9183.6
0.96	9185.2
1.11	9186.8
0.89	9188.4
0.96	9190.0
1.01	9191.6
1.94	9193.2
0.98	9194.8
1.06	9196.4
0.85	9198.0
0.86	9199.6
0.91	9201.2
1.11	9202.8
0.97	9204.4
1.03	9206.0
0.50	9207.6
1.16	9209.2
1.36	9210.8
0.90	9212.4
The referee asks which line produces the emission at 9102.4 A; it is [S II] 6716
